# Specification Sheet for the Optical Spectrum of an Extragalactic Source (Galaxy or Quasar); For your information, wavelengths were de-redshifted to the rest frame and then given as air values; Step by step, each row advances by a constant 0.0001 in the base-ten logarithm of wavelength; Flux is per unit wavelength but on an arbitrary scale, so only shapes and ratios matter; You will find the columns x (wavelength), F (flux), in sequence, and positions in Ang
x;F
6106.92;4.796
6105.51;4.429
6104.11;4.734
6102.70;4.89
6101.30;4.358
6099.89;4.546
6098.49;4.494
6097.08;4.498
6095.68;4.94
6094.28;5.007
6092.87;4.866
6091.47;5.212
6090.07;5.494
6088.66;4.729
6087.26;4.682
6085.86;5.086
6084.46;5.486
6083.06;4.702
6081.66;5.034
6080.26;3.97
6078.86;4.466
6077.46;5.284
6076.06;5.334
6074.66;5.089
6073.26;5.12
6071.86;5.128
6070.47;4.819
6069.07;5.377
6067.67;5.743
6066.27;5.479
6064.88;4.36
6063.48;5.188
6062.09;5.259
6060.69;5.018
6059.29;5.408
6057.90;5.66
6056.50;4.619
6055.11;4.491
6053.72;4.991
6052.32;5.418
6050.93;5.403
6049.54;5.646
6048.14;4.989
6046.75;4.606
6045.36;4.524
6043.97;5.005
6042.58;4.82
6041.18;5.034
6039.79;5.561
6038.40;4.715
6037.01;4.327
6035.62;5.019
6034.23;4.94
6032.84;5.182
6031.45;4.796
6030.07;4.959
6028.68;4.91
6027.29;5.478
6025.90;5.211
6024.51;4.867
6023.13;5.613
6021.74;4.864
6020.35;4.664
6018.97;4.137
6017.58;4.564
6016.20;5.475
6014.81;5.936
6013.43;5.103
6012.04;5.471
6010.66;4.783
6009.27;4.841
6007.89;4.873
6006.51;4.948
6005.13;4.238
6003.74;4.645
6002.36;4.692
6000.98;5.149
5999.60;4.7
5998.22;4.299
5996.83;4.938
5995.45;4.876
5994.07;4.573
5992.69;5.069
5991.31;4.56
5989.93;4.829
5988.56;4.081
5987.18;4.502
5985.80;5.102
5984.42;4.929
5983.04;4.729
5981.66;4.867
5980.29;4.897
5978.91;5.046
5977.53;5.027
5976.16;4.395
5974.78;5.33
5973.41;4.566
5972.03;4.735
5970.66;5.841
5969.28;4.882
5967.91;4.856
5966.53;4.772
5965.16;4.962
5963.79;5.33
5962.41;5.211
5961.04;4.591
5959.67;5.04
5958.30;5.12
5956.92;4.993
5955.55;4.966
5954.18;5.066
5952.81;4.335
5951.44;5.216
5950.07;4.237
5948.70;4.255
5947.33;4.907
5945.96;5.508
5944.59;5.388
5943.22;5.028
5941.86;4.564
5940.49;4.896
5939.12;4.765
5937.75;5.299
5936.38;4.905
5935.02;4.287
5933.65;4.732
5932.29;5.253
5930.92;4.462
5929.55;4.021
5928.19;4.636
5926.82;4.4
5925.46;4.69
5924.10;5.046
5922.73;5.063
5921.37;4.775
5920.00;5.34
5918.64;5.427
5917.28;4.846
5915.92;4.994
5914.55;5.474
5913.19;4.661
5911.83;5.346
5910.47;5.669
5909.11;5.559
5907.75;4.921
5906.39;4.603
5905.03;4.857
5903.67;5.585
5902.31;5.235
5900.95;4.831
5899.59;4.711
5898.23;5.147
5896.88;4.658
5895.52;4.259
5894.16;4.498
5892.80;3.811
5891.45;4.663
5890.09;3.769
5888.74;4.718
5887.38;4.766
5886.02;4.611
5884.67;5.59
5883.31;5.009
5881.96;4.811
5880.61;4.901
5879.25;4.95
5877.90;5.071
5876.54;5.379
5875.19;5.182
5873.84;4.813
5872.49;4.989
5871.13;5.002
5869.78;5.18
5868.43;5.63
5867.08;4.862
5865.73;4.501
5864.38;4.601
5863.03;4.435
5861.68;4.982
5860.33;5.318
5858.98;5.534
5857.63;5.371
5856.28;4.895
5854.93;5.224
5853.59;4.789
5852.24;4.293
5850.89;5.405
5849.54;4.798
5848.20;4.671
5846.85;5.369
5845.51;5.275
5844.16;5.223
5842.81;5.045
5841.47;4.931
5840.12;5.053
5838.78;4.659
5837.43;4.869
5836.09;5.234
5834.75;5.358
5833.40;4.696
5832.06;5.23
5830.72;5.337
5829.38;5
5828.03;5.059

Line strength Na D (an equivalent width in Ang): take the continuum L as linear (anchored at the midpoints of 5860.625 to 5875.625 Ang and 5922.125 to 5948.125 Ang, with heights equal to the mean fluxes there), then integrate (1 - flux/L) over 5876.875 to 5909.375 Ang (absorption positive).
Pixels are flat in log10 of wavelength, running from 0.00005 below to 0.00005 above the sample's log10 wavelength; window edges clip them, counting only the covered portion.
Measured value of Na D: 0.6 Ang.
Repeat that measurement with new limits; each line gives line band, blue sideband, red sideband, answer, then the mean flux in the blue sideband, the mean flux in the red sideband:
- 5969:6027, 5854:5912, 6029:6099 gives 1.11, 4.94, 5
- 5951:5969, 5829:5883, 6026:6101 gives 0.20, 5.02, 5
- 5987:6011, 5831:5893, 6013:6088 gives 1.47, 4.96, 5.03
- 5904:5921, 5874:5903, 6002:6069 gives -1.12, 4.79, 5.02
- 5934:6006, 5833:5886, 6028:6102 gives 2.18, 5.02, 4.98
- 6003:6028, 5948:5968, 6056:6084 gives -0.10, 4.86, 5.06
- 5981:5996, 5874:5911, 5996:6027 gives 0.53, 4.88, 4.92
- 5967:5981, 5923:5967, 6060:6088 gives -0.20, 4.84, 5.03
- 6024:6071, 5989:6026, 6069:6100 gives -1.46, 4.88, 4.93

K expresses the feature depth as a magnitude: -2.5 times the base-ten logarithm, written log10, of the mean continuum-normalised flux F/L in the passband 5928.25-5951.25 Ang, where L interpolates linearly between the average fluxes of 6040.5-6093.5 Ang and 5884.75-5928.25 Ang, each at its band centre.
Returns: 0.03 mag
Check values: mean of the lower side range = 4.88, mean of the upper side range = 5.04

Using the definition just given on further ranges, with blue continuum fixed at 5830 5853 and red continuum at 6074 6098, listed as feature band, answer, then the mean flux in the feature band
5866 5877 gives -0.02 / 5.1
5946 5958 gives 0.04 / 4.8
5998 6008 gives 0.06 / 4.7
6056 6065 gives -0.04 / 5.12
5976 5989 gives 0.04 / 4.78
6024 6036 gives -0.02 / 5.04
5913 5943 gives 0.03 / 4.85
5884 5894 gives 0.10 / 4.56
